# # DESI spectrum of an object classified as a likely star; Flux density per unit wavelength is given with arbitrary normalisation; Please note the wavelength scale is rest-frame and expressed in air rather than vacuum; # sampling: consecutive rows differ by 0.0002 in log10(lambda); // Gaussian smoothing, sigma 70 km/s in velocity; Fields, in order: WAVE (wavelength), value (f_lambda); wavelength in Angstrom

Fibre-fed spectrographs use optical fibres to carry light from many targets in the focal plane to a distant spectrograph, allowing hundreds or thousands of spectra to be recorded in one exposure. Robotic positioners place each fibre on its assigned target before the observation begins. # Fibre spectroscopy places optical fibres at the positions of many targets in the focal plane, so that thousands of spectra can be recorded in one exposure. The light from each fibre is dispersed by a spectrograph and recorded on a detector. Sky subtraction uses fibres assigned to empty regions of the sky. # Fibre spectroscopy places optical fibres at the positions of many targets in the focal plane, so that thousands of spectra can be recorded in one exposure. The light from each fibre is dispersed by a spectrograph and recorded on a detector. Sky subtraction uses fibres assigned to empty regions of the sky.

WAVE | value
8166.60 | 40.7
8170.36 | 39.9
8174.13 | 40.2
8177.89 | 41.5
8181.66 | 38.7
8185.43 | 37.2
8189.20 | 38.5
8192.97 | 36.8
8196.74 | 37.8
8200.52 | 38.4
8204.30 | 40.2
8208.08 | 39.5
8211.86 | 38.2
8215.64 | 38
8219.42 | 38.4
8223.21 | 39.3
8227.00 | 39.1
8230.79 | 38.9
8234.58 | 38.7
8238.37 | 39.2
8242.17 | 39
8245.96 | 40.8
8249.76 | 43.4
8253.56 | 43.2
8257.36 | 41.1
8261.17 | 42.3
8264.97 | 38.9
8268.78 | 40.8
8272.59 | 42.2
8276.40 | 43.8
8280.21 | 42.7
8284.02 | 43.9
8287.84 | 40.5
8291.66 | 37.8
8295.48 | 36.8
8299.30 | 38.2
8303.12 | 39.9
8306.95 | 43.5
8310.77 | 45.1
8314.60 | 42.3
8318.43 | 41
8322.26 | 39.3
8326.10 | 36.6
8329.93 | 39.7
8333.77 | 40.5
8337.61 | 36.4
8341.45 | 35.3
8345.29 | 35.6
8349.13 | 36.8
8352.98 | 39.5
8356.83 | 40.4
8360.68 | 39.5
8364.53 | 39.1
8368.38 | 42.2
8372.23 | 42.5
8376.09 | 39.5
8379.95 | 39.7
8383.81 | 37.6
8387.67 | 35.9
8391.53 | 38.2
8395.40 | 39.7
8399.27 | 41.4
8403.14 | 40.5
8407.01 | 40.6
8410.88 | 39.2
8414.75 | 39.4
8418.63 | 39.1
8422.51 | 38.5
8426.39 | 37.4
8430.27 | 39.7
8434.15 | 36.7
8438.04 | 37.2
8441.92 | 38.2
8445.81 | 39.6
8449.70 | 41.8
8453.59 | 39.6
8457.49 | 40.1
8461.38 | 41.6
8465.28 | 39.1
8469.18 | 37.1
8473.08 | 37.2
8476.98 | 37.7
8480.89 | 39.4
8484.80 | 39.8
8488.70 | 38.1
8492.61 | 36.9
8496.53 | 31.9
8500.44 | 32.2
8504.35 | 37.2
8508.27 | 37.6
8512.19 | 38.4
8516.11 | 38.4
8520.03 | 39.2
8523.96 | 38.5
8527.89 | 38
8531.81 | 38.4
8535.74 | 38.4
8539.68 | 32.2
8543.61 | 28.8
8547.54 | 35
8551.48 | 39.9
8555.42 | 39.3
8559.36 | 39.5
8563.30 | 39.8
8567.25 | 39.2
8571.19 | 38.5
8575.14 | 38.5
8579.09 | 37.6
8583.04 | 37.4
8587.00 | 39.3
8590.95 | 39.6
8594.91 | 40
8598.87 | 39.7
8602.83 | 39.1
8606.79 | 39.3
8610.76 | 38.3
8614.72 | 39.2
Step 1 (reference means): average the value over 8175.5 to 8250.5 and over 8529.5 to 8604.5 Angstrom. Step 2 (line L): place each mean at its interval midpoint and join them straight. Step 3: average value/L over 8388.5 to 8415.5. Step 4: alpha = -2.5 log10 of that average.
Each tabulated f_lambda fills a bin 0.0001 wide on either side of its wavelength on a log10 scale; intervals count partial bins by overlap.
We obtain -0.04 mag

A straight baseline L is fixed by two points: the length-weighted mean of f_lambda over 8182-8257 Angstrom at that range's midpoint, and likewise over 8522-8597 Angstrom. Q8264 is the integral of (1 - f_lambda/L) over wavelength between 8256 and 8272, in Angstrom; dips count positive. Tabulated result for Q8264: -0.8 Angstrom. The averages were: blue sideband 39.2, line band 40.9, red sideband 37.8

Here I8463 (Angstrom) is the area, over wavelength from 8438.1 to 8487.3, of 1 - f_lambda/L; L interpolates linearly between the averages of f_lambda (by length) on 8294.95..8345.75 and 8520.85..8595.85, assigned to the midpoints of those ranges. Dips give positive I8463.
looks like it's -0.92 Angstrom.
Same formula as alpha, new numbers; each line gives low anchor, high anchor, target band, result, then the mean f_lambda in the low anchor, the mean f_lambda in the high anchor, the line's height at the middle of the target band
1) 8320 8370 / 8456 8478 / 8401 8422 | -0.03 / 38.5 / 38.8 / 38.7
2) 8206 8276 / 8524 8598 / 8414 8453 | 0.00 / 40.1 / 37.8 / 38.7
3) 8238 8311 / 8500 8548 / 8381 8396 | 0.03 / 41.1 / 36.5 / 39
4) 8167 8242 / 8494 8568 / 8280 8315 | -0.07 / 38.9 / 36.9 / 38.3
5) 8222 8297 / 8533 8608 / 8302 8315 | -0.07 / 40.7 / 37.9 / 40.2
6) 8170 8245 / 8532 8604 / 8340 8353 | 0.06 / 38.9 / 37.9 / 38.5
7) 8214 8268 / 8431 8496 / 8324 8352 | 0.06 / 40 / 38.6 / 39.4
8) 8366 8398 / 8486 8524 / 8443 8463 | -0.07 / 39.4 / 36.8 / 37.9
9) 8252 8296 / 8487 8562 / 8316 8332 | 0.03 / 41.3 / 36.8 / 40.4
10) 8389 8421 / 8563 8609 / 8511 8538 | 0.02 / 39.7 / 39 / 39.2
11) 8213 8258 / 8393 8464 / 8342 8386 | 0.01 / 39.9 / 39.4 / 39.6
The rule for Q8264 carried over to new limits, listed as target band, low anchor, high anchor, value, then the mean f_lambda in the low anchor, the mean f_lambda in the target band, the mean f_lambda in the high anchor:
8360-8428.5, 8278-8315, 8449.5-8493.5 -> 0.8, 41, 39.4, 39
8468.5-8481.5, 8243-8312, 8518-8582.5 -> 0.3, 41.3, 37.8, 37.6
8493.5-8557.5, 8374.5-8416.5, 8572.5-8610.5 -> 4.2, 39.2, 36.5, 38.9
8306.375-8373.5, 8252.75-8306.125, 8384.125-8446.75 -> 0.5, 40.9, 39.6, 38.8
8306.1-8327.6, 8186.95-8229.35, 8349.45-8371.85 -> -0.9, 38.6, 41.3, 40.1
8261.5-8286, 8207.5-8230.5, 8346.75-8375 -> -1.8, 38.7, 42.1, 39.9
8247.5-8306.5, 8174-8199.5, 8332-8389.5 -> -3.8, 38.6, 41.1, 38.7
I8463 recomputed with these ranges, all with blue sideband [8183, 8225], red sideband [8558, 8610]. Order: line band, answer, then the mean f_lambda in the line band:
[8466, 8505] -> 2.05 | 36.8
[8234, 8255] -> -1.27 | 40.8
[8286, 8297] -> 0.04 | 38.4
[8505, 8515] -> 0.25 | 37.9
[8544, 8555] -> 0.70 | 36.5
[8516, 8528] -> 0.09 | 38.6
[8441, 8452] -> -0.35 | 40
